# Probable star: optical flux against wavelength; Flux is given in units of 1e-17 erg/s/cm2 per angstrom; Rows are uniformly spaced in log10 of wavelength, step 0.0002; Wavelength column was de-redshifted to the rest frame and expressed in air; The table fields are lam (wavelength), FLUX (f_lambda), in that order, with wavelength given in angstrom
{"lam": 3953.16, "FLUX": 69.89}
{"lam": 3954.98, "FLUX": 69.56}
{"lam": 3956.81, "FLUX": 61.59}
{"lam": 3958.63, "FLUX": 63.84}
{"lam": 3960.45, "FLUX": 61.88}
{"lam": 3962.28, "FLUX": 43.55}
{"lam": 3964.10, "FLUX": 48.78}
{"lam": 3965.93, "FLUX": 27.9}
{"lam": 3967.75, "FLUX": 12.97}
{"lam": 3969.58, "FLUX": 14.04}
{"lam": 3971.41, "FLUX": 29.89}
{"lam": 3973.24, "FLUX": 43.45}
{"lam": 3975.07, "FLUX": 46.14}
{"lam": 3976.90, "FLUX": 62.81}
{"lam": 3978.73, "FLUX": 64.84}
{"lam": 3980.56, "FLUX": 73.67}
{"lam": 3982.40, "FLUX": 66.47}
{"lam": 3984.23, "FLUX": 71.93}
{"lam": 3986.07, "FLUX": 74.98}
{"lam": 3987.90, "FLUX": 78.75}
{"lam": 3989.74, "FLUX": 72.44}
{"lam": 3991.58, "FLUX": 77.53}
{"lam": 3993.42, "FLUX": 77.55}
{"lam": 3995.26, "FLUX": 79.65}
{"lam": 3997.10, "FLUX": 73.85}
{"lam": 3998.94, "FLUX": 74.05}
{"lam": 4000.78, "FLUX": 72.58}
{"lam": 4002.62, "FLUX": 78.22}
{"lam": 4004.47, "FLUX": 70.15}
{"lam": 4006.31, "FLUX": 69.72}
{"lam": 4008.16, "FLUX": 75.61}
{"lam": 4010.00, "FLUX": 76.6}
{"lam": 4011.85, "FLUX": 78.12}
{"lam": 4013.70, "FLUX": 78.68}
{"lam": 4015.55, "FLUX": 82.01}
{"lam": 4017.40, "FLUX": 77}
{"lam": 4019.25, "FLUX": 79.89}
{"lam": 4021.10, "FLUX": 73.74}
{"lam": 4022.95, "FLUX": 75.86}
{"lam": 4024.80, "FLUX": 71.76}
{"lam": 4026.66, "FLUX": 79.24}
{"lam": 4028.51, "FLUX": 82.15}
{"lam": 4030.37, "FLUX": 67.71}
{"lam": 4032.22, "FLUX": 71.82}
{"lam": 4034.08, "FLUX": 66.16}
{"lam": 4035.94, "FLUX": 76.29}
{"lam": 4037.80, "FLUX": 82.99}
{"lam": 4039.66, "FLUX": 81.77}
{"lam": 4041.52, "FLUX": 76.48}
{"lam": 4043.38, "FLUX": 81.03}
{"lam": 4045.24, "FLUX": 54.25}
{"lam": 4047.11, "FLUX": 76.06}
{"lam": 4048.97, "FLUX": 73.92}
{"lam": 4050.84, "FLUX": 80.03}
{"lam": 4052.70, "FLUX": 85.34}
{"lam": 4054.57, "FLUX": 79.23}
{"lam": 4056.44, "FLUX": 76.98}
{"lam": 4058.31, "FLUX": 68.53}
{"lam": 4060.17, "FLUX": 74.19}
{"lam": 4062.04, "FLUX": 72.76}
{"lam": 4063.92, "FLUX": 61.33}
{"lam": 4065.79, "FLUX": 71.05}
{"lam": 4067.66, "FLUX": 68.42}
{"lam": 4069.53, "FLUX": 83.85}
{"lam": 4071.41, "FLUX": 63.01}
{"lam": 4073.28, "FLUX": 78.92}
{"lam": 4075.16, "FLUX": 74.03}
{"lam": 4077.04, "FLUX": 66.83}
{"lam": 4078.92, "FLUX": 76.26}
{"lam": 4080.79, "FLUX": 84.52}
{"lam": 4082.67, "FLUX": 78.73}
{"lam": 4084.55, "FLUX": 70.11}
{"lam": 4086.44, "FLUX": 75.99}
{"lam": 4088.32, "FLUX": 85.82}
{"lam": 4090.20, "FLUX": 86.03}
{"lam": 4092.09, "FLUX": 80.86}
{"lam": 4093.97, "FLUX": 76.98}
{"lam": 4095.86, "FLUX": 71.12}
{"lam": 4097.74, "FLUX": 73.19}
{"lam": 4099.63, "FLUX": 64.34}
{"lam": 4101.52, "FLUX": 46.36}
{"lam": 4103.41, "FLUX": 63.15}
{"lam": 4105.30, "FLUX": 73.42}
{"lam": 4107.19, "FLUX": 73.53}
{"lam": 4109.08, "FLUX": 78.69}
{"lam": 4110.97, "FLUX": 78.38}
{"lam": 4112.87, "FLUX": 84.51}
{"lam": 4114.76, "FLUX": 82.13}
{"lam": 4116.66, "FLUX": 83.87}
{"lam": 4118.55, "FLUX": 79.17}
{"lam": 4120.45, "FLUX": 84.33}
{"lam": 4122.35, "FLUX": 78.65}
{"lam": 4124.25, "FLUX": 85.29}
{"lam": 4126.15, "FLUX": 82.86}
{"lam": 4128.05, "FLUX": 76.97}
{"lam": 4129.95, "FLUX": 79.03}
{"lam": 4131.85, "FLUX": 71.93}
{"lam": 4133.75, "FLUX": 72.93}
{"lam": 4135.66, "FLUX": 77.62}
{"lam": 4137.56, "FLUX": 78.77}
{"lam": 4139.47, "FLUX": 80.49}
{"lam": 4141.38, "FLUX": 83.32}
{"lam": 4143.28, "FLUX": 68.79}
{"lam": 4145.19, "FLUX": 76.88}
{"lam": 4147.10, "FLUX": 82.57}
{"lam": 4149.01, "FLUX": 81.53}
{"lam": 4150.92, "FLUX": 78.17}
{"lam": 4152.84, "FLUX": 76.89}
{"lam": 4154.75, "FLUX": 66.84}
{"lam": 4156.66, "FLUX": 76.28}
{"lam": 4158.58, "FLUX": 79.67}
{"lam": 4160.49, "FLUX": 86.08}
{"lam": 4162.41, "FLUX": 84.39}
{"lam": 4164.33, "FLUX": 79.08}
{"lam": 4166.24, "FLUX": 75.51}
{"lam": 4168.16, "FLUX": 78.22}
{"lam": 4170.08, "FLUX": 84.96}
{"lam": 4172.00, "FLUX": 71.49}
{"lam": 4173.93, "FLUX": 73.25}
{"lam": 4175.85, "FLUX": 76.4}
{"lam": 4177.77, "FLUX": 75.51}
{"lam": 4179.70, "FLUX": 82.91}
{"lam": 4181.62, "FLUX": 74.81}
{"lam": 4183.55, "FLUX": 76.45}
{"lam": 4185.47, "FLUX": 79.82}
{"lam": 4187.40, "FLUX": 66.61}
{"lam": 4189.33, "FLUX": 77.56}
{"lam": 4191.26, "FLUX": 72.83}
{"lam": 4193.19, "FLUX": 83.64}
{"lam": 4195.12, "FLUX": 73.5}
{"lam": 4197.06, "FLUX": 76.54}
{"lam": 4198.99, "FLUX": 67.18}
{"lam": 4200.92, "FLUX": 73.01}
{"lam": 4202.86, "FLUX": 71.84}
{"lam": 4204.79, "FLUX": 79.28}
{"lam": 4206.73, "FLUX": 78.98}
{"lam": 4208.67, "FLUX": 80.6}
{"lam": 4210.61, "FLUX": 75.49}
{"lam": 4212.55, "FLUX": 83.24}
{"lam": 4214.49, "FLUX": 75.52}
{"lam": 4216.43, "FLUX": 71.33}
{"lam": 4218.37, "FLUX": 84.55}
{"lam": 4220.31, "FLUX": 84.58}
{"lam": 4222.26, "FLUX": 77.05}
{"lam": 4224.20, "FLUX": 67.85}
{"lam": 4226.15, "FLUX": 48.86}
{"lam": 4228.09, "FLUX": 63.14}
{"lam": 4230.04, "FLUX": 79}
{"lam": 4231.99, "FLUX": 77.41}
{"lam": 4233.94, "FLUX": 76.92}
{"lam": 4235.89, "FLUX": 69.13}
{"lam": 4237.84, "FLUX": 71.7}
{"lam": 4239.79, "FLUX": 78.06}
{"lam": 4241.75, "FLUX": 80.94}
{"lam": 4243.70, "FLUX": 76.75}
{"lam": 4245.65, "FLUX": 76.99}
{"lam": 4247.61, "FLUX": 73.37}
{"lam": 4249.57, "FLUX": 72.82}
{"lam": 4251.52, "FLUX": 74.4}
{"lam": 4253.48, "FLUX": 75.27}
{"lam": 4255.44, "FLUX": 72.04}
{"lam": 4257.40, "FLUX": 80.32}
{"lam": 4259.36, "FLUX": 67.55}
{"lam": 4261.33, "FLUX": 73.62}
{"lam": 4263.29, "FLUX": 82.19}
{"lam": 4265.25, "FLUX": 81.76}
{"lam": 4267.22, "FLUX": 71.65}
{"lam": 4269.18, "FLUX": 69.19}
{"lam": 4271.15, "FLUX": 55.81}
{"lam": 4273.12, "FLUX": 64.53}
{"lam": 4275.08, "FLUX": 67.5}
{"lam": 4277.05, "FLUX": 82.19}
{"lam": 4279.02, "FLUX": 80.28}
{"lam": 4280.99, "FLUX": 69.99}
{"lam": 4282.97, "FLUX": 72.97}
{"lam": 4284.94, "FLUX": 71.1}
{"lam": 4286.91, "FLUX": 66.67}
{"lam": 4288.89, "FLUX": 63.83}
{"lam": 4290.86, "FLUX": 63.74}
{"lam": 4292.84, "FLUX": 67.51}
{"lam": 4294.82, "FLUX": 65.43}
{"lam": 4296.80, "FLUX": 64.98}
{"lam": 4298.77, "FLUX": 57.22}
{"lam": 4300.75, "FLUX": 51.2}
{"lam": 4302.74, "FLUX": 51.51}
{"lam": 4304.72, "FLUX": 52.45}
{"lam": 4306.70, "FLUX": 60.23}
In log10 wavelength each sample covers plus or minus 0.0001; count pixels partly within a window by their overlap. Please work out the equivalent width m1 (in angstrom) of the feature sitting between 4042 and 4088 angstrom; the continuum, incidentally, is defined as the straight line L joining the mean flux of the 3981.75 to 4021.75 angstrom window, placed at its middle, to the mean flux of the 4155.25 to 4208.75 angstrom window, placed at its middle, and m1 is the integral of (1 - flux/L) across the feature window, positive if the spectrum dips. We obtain 1.10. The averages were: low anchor 75.5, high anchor 76.9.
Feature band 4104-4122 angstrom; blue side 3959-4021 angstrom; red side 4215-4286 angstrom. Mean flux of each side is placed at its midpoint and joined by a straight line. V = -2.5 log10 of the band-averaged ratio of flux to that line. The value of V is -0.16 mag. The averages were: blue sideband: 64.3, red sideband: 73.4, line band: 79.4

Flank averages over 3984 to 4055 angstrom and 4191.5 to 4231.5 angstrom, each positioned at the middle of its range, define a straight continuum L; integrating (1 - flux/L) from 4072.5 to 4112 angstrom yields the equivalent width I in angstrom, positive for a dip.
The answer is 0.7 angstrom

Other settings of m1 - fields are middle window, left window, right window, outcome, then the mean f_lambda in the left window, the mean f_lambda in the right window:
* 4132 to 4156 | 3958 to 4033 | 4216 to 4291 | -2.4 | 66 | 72.9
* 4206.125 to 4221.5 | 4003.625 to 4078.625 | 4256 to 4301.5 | -1.9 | 74.6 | 69.3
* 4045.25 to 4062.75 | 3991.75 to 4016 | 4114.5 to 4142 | 0.5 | 75.8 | 79.7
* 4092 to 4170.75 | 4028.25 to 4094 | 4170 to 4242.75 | -1.9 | 75.2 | 75.2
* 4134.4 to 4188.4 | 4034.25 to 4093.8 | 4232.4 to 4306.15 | -3.4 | 75.6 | 70.1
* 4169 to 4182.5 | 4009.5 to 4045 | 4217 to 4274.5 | -0.5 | 76.4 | 73.3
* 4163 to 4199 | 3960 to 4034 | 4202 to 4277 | -2.1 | 66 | 74.1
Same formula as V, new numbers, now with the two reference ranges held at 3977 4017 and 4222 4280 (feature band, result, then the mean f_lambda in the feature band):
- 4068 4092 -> -0.043 mag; 76.9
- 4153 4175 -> -0.062 mag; 77.8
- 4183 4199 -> -0.030 mag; 75.3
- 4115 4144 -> -0.078 mag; 79.1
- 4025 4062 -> -0.017 mag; 75.3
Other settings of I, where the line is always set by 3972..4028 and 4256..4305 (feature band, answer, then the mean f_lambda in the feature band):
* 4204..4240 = -3.04 angstrom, 74.8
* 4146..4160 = -1.53 angstrom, 77.7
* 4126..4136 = -0.85 angstrom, 76.4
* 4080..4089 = -0.97 angstrom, 78.7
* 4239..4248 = -1.16 angstrom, 77.4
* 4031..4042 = -0.59 angstrom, 75.7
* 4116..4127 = -1.84 angstrom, 82.3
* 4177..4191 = -1.31 angstrom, 76.1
